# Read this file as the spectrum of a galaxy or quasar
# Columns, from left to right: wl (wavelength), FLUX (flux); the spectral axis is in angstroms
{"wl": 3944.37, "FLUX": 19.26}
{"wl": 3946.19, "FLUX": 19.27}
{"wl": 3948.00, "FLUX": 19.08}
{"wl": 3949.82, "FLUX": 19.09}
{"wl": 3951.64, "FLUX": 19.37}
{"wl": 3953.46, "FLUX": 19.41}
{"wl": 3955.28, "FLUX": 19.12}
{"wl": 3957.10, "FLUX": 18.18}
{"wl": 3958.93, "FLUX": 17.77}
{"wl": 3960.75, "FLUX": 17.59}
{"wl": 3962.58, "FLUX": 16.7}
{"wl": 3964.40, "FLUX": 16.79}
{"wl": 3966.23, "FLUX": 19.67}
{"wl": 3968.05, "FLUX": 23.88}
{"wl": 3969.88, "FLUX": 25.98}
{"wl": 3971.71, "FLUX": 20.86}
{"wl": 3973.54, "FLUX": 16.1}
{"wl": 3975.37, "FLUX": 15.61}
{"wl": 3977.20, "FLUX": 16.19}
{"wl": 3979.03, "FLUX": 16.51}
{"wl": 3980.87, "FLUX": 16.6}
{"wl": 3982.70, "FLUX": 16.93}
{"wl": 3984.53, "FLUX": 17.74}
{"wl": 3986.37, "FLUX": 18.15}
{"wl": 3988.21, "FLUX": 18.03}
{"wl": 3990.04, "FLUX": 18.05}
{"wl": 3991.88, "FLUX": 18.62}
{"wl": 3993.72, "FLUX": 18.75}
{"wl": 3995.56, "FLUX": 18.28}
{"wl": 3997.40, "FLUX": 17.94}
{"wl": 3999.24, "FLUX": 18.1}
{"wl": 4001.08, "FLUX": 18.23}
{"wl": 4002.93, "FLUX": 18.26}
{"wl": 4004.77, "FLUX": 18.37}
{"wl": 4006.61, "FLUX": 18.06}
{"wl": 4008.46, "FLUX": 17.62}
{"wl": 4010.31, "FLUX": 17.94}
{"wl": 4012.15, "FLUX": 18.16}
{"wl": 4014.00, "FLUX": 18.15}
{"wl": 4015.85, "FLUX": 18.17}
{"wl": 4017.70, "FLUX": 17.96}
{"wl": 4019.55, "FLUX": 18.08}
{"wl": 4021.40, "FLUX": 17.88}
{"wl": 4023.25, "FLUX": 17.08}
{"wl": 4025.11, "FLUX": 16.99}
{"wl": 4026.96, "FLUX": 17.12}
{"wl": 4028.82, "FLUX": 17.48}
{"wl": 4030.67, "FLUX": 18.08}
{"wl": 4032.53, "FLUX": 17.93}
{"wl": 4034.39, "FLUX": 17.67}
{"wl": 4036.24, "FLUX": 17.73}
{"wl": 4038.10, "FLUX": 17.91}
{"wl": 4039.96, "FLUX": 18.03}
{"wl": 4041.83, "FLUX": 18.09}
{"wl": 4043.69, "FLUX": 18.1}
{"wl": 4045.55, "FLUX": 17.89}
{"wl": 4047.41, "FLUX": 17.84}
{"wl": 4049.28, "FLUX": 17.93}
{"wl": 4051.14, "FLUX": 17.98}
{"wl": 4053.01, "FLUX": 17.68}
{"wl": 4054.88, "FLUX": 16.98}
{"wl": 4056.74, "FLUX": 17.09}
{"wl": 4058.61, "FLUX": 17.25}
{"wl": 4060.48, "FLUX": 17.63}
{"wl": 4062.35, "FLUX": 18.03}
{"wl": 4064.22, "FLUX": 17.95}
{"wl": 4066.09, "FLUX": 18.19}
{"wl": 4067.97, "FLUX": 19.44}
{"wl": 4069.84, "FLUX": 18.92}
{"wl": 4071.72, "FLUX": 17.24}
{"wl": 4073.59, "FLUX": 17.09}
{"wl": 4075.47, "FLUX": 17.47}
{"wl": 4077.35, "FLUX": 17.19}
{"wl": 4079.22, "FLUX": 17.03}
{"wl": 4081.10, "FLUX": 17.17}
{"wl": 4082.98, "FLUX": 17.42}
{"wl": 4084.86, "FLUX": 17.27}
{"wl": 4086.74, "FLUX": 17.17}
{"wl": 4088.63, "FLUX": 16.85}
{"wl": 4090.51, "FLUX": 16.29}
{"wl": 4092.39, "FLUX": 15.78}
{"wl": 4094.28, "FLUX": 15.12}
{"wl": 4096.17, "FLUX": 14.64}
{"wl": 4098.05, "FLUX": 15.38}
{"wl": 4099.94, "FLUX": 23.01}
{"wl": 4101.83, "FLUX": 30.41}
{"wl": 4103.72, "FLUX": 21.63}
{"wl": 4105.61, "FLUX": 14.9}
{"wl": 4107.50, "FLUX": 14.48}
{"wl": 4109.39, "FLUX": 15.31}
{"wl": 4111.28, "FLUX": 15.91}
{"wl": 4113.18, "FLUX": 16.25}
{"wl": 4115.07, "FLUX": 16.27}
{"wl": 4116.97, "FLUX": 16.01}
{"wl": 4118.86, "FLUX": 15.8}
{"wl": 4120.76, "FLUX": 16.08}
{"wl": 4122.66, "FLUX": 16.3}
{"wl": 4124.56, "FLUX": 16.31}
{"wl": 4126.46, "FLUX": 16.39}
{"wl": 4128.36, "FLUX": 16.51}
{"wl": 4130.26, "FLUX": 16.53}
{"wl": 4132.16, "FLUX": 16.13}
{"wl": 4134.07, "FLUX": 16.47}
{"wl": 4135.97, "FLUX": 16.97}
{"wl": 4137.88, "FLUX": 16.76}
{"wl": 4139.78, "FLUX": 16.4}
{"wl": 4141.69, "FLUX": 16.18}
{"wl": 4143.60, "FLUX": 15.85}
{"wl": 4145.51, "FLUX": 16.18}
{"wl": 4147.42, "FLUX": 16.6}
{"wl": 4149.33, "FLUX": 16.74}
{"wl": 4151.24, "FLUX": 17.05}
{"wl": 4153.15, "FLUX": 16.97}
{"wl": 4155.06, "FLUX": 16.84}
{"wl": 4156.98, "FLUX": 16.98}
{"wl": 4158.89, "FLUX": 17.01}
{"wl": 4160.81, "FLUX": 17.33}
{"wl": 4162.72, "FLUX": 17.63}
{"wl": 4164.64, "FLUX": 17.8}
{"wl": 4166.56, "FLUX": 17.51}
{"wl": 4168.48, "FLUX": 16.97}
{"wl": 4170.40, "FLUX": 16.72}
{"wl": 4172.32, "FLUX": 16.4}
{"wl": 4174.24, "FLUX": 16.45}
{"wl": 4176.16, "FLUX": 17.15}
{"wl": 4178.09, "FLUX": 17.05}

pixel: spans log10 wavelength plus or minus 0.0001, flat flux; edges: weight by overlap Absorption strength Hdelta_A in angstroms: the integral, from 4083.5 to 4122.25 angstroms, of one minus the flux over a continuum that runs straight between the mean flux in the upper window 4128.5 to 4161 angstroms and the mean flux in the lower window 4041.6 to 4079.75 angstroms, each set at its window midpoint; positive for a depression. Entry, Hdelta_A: 0.0 angstroms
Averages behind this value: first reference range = 17.8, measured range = 17.2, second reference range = 16.6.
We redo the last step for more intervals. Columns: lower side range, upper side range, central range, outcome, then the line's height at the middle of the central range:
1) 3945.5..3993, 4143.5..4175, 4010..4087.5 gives 0.5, 17.8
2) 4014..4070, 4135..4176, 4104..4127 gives 1.6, 17.2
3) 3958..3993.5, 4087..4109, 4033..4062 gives 0.6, 18.1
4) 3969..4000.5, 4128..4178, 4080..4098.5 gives 1.0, 17.3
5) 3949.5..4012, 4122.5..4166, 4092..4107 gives -1.5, 17.2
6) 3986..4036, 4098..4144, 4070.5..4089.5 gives 0.3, 17.5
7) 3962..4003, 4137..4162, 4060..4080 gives -0.4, 17.5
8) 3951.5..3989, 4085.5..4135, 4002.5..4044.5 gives 0.0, 17.9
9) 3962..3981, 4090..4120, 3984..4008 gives 0.4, 18.5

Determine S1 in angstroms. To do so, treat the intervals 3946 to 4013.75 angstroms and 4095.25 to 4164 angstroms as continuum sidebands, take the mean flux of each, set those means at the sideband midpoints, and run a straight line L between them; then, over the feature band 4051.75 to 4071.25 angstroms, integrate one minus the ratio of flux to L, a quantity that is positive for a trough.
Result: -0.3 angstroms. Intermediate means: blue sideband 18.4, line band 17.9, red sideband 17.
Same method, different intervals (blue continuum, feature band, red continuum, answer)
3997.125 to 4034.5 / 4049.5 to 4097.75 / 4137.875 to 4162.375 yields 0.44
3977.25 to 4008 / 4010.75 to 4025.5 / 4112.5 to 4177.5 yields -0.15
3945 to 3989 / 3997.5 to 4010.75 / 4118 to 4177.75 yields 0.05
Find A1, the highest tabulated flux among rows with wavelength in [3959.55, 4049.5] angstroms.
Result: 25.98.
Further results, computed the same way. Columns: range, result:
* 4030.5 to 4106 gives 30.41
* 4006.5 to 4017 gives 18.17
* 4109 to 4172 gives 17.8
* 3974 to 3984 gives 16.93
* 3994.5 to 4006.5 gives 18.37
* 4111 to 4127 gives 16.39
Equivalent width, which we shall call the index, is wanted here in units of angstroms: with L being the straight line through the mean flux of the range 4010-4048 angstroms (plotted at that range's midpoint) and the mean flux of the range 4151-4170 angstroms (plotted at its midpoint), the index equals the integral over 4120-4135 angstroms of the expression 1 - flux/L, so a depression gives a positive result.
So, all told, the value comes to 0.9 angstroms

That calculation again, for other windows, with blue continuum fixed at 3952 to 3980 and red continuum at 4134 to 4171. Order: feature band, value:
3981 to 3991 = 0.4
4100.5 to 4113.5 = -1.0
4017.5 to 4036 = 0.5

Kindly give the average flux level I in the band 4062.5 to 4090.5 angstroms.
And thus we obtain 17.6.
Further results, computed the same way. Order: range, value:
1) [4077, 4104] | 18.1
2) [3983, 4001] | 18.1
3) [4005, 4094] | 17.6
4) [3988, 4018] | 18.2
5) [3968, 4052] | 18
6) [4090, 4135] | 17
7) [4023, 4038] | 17.6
